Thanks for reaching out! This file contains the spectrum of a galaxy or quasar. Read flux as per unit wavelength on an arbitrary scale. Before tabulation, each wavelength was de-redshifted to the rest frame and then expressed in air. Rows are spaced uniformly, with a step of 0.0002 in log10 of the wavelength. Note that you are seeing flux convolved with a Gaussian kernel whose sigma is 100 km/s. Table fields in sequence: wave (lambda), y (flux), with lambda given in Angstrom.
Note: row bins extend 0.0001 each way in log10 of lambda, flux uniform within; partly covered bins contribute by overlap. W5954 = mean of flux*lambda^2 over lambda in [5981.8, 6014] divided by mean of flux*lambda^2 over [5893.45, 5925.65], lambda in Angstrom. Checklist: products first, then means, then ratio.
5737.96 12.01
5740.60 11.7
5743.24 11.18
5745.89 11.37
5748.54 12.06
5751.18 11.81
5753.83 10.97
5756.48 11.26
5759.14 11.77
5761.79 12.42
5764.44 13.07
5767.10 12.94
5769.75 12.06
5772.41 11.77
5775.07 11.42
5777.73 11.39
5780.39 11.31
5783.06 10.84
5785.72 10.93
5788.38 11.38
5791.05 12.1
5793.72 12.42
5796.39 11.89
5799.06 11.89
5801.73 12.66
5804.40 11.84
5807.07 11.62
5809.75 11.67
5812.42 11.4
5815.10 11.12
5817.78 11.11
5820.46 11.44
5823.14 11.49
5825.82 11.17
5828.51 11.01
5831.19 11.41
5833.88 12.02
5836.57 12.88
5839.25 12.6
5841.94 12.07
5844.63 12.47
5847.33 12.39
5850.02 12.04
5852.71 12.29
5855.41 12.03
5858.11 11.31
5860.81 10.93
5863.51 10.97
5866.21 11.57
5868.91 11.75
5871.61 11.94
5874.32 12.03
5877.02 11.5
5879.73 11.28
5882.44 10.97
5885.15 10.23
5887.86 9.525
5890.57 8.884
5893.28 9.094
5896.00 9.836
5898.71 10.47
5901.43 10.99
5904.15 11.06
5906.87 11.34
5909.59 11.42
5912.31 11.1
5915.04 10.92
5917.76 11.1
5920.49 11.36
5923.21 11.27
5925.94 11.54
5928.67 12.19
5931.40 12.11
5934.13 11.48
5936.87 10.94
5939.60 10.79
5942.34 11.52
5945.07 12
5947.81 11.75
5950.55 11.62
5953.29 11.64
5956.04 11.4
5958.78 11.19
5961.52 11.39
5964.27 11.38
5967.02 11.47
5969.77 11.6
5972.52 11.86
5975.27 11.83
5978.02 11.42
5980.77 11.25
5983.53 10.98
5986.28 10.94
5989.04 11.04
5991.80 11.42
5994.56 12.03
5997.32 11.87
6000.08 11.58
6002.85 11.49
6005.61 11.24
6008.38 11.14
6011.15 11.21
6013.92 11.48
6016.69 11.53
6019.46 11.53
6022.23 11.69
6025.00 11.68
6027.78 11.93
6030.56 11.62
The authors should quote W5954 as 1.07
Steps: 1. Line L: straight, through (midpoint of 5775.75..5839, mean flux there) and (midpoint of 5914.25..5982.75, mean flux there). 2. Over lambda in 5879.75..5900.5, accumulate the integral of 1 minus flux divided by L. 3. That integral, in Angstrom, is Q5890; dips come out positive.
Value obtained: 2.82 Angstrom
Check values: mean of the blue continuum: 11.6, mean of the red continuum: 11.5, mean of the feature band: 9.97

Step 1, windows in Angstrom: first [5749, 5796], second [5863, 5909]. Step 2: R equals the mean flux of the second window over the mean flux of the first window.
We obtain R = 0.92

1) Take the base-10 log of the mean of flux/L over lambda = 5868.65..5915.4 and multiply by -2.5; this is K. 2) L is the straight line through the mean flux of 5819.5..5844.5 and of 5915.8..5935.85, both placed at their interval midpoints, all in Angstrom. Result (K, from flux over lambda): 0.09 mag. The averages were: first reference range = 11.8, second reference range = 11.5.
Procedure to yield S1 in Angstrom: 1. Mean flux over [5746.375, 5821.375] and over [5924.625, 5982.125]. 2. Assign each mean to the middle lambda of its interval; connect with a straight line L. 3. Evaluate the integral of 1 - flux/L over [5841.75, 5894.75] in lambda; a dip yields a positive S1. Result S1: 1.8 Angstrom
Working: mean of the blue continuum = 11.7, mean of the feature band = 11.2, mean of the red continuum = 11.5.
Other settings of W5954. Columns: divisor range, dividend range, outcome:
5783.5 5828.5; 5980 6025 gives 1.05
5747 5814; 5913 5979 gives 1.03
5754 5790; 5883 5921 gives 0.94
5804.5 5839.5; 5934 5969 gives 1.03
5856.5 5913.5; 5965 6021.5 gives 1.09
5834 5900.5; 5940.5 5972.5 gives 1.05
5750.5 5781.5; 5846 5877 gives 1.02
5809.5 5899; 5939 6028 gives 1.06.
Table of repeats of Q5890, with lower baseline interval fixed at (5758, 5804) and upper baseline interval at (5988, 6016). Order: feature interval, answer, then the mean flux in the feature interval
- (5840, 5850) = -0.4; 12.3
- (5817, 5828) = 0.5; 11.3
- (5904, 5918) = 0.6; 11.2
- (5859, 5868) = 0.4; 11.2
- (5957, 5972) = 0.1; 11.4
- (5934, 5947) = 0.3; 11.4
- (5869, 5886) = 0.5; 11.4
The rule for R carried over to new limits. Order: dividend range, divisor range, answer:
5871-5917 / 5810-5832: 0.95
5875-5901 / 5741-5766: 0.87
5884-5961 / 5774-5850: 0.94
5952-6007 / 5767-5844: 0.98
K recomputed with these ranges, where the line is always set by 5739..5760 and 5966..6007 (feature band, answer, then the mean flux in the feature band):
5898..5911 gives 0.04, 11.1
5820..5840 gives -0.02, 11.7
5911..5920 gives 0.04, 11.1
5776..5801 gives -0.01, 11.6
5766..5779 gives -0.04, 11.9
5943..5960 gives -0.01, 11.6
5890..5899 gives 0.20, 9.53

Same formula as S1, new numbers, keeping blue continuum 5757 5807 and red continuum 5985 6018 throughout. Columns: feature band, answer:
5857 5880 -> 0.41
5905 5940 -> 0.66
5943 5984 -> -0.13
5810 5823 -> 0.53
